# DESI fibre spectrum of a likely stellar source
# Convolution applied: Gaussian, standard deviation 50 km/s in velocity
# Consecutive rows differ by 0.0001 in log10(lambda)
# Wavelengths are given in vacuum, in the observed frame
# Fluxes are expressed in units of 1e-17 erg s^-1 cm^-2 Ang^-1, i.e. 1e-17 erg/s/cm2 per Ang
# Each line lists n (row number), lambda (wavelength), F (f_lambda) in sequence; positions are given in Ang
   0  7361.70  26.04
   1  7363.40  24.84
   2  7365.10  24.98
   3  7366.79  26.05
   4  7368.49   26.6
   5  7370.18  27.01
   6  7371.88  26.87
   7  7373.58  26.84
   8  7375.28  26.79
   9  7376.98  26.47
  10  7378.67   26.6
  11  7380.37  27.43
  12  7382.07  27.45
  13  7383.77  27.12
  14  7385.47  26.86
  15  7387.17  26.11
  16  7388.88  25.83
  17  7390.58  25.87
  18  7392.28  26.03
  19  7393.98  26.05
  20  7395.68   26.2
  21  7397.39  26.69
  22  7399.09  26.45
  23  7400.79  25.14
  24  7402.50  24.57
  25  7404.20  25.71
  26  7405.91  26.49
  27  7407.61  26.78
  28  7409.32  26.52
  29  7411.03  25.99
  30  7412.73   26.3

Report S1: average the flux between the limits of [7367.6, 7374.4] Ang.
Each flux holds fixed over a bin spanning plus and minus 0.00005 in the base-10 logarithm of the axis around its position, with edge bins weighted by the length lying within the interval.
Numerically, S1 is 26.8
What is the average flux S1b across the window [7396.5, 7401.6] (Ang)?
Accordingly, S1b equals 26.1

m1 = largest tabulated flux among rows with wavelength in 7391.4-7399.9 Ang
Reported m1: 26.69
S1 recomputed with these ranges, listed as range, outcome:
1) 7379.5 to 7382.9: 27.4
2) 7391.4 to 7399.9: 26.3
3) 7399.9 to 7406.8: 25.5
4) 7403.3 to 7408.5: 26.3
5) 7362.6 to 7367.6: 25.3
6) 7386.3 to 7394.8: 26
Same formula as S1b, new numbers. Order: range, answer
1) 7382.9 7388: 26.7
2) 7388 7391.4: 25.8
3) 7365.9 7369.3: 26.3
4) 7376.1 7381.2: 26.9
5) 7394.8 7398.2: 26.4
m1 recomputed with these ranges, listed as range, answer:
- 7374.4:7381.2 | 27.43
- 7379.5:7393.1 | 27.45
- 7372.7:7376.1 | 26.84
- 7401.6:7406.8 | 26.49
